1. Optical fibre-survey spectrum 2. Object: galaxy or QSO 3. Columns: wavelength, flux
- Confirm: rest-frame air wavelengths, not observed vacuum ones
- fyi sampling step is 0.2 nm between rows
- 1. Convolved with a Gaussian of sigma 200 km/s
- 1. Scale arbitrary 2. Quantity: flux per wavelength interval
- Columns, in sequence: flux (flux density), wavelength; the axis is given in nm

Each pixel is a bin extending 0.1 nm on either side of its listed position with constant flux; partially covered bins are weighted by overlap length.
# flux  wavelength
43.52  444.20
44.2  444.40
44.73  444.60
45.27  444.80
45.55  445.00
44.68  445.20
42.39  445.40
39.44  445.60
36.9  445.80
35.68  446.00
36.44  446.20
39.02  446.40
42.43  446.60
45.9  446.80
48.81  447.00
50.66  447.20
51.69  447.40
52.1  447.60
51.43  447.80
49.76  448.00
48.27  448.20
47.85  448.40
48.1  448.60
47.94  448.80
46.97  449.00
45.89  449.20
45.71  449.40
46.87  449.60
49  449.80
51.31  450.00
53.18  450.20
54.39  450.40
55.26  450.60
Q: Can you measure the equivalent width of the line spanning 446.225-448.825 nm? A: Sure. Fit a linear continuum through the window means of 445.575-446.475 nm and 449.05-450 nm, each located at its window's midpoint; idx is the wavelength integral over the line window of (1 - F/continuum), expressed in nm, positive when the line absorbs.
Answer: -0.38 nm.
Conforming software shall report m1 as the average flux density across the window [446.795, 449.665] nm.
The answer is 48.6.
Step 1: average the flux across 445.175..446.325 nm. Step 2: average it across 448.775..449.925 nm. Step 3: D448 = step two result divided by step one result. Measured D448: 1.2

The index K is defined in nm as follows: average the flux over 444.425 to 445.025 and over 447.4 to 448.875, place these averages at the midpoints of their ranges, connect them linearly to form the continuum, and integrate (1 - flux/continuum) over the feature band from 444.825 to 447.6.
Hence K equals 0.21 nm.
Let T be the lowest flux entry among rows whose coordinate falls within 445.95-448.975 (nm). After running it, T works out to 35.68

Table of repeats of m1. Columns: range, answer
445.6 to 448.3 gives 45.1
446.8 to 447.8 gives 50.4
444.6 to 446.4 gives 40.9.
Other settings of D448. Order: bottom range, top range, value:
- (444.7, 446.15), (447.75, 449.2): 1.17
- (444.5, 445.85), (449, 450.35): 1.14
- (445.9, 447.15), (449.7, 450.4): 1.24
